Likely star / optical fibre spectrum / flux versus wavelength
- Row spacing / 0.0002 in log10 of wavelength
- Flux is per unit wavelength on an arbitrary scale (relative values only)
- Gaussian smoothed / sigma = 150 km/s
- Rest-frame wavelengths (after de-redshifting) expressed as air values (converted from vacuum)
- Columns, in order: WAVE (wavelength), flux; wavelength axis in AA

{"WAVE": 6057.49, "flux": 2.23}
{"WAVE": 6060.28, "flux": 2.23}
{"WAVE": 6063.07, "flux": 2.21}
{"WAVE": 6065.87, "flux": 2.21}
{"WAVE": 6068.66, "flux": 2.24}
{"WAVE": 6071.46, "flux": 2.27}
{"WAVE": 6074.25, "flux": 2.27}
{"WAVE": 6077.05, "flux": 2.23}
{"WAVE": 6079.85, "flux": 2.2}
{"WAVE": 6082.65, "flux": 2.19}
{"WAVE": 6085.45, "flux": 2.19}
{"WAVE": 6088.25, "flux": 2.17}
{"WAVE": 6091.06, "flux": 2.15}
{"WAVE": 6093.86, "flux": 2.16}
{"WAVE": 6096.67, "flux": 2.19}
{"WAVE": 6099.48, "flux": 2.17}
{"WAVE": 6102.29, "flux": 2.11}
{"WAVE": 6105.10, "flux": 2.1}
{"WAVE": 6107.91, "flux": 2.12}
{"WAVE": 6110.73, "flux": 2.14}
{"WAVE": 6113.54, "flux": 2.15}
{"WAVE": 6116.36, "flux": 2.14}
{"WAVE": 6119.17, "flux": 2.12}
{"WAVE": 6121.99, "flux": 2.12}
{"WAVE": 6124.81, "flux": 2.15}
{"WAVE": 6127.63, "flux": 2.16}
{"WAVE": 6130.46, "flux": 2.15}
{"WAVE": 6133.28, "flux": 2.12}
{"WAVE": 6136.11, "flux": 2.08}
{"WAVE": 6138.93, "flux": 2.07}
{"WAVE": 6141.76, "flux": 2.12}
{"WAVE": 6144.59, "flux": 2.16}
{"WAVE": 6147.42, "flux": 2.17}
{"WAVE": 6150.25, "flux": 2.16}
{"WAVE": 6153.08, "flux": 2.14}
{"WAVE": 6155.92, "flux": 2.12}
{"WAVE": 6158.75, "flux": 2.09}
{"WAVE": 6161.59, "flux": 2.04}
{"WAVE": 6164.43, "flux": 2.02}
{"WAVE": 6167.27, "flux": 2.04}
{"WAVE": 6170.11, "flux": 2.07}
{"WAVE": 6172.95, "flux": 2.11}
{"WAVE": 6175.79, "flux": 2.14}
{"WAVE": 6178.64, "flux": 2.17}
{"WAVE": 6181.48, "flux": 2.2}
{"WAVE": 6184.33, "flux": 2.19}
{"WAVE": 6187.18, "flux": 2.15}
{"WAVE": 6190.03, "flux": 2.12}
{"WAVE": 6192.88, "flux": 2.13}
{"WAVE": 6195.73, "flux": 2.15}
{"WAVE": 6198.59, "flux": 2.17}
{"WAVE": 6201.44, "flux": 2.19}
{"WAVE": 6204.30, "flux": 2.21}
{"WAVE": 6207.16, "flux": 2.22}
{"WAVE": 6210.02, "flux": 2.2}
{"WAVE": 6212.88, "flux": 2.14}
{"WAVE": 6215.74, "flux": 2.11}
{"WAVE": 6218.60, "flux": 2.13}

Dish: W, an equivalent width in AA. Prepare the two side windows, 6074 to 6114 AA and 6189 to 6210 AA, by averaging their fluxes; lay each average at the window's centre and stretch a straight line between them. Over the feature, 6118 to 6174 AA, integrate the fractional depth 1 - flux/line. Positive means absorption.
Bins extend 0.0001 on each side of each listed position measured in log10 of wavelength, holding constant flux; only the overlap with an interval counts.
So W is 1.5 AA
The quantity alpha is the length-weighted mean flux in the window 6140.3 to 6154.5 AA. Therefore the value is 2.15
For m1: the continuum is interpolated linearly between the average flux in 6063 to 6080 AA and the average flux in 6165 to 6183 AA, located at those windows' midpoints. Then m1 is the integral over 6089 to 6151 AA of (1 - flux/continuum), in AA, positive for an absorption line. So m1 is 1.2 AA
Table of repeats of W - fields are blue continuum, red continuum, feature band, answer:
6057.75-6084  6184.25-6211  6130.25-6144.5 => 0.6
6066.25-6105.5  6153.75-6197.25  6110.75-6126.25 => 0.2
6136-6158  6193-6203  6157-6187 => 0.5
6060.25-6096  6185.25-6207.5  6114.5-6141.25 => 0.8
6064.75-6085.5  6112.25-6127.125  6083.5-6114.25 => 0.4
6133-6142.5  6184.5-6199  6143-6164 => -0.1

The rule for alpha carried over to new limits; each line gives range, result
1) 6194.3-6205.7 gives 2.18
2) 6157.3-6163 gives 2.07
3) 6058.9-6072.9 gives 2.23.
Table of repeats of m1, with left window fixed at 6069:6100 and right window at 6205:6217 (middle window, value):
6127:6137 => 0.28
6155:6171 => 0.89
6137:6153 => 0.38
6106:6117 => 0.30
